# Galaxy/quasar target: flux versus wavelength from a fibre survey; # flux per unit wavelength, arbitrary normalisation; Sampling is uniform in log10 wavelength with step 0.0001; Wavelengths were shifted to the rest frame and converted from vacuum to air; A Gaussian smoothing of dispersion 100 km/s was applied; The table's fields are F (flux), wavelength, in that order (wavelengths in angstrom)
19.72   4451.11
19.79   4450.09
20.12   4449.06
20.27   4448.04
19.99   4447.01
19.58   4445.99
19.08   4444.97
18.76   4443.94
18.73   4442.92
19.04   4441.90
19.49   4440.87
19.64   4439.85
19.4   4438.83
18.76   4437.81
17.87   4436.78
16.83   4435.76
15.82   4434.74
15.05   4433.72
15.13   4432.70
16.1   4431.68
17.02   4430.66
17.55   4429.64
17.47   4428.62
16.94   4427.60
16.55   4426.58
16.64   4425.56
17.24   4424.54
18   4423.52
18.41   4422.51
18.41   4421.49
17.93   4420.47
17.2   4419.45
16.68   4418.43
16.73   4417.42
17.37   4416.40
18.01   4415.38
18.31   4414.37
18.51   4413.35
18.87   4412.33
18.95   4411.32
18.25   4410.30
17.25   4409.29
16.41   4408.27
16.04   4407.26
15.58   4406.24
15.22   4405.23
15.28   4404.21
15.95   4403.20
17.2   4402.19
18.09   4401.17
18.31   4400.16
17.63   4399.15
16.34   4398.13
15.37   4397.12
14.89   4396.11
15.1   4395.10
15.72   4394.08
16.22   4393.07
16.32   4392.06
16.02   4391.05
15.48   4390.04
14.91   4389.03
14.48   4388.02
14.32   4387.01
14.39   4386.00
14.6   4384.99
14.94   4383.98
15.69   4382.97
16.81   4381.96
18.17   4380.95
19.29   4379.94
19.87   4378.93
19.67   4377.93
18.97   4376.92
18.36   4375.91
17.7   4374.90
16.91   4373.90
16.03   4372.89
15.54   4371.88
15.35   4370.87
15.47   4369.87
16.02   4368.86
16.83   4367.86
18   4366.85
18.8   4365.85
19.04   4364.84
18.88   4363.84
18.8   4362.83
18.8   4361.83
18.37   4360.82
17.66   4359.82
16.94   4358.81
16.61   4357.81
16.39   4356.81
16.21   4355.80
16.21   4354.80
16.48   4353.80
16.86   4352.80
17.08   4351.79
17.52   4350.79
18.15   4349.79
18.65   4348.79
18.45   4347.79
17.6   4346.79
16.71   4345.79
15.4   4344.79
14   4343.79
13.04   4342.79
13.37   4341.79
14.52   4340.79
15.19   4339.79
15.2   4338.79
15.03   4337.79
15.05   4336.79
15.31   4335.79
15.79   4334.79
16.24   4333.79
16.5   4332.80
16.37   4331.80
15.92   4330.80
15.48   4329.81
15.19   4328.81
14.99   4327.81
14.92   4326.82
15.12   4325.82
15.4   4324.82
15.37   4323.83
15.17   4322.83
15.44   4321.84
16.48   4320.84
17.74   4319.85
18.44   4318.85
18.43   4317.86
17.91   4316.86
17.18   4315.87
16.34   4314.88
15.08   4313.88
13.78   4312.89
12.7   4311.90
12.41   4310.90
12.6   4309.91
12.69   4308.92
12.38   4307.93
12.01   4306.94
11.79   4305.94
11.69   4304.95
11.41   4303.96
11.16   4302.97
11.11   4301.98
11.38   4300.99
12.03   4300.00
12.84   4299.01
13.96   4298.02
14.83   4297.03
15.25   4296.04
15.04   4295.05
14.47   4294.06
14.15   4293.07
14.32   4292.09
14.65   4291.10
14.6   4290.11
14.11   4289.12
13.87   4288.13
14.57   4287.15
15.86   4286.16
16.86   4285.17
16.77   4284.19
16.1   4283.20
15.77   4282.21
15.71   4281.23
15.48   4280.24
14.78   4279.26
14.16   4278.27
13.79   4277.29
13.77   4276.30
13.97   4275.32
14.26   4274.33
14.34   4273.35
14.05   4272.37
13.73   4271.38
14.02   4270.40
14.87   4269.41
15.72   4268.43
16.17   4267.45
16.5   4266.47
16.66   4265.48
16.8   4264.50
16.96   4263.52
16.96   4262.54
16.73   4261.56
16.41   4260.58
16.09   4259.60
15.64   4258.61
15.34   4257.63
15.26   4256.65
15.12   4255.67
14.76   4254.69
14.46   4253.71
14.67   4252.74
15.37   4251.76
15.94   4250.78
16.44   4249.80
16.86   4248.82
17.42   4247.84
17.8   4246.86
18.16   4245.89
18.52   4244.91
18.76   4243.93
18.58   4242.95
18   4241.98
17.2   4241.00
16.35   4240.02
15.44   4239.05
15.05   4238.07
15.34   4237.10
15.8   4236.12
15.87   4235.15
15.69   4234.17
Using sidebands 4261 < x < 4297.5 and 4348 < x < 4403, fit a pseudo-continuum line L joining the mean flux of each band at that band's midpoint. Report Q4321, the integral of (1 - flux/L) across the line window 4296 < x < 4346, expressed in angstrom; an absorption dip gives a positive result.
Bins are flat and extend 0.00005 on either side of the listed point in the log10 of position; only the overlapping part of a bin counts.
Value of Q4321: 4.2 angstrom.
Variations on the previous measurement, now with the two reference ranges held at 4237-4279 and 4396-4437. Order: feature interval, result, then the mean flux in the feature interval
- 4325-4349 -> 1.3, 15.5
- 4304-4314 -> 2.3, 12.6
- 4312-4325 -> 0.0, 16.3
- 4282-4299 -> 1.2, 14.9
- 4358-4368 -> -0.9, 18.2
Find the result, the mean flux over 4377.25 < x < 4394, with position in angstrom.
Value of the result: 16.3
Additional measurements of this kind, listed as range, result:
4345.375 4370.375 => 17.5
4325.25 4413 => 16.5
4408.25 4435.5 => 17.3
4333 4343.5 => 14.9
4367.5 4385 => 17.1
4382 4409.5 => 15.8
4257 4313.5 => 14.4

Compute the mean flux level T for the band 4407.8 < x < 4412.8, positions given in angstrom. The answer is 18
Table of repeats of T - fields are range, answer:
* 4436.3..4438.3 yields 18.2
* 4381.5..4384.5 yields 15.8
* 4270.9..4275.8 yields 14.1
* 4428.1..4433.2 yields 16.7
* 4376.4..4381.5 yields 19.2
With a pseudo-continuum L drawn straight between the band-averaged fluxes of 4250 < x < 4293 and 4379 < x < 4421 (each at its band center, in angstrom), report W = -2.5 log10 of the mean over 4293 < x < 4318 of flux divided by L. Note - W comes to 0.15 mag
